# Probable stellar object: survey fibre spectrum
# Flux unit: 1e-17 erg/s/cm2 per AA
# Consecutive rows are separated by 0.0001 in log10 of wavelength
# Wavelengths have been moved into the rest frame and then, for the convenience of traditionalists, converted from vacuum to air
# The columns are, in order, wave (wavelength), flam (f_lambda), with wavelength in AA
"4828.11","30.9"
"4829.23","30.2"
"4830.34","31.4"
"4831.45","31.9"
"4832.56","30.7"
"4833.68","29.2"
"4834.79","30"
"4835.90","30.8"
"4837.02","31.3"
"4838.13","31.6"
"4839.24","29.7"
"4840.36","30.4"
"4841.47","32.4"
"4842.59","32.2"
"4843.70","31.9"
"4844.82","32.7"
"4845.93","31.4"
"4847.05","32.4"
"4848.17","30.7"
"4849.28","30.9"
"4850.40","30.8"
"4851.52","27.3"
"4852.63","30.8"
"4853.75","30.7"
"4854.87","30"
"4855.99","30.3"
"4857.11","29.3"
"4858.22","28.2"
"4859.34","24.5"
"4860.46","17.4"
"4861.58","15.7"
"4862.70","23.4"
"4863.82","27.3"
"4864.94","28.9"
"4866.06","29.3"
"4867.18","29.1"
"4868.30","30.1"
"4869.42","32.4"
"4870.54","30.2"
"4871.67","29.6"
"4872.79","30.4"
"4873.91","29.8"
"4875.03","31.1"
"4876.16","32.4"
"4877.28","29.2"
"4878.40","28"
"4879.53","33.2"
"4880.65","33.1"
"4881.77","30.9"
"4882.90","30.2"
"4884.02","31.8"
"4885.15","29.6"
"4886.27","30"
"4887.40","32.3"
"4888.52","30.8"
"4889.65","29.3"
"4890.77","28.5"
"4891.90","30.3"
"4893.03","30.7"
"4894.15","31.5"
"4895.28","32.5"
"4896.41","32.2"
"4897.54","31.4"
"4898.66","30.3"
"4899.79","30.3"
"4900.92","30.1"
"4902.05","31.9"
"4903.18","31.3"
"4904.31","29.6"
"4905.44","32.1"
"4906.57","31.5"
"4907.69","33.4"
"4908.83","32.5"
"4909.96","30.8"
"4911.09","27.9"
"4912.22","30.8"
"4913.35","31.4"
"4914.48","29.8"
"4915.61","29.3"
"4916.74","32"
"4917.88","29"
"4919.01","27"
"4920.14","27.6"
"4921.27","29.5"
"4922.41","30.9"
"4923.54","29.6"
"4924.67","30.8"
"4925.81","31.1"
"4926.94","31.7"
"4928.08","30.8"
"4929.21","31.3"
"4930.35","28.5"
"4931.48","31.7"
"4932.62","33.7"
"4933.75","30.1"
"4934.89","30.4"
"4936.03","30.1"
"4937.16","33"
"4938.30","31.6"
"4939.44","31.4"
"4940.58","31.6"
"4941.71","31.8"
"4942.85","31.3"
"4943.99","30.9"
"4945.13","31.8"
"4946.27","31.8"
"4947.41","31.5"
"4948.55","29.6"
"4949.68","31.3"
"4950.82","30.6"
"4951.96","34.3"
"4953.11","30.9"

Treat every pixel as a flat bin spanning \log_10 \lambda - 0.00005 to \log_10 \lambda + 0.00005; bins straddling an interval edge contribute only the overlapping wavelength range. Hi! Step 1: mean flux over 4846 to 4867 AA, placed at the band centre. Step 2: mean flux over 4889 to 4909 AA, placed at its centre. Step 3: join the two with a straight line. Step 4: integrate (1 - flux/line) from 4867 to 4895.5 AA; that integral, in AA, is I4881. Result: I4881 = -0.95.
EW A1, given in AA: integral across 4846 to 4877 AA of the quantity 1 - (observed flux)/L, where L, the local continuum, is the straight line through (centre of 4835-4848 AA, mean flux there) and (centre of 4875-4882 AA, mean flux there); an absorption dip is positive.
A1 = 2.6 AA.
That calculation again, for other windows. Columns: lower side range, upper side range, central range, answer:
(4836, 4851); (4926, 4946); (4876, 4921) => 1.0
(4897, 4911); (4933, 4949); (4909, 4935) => 0.8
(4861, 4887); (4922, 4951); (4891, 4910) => -0.7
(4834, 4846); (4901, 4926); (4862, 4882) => 0.7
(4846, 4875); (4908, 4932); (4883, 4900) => -0.8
